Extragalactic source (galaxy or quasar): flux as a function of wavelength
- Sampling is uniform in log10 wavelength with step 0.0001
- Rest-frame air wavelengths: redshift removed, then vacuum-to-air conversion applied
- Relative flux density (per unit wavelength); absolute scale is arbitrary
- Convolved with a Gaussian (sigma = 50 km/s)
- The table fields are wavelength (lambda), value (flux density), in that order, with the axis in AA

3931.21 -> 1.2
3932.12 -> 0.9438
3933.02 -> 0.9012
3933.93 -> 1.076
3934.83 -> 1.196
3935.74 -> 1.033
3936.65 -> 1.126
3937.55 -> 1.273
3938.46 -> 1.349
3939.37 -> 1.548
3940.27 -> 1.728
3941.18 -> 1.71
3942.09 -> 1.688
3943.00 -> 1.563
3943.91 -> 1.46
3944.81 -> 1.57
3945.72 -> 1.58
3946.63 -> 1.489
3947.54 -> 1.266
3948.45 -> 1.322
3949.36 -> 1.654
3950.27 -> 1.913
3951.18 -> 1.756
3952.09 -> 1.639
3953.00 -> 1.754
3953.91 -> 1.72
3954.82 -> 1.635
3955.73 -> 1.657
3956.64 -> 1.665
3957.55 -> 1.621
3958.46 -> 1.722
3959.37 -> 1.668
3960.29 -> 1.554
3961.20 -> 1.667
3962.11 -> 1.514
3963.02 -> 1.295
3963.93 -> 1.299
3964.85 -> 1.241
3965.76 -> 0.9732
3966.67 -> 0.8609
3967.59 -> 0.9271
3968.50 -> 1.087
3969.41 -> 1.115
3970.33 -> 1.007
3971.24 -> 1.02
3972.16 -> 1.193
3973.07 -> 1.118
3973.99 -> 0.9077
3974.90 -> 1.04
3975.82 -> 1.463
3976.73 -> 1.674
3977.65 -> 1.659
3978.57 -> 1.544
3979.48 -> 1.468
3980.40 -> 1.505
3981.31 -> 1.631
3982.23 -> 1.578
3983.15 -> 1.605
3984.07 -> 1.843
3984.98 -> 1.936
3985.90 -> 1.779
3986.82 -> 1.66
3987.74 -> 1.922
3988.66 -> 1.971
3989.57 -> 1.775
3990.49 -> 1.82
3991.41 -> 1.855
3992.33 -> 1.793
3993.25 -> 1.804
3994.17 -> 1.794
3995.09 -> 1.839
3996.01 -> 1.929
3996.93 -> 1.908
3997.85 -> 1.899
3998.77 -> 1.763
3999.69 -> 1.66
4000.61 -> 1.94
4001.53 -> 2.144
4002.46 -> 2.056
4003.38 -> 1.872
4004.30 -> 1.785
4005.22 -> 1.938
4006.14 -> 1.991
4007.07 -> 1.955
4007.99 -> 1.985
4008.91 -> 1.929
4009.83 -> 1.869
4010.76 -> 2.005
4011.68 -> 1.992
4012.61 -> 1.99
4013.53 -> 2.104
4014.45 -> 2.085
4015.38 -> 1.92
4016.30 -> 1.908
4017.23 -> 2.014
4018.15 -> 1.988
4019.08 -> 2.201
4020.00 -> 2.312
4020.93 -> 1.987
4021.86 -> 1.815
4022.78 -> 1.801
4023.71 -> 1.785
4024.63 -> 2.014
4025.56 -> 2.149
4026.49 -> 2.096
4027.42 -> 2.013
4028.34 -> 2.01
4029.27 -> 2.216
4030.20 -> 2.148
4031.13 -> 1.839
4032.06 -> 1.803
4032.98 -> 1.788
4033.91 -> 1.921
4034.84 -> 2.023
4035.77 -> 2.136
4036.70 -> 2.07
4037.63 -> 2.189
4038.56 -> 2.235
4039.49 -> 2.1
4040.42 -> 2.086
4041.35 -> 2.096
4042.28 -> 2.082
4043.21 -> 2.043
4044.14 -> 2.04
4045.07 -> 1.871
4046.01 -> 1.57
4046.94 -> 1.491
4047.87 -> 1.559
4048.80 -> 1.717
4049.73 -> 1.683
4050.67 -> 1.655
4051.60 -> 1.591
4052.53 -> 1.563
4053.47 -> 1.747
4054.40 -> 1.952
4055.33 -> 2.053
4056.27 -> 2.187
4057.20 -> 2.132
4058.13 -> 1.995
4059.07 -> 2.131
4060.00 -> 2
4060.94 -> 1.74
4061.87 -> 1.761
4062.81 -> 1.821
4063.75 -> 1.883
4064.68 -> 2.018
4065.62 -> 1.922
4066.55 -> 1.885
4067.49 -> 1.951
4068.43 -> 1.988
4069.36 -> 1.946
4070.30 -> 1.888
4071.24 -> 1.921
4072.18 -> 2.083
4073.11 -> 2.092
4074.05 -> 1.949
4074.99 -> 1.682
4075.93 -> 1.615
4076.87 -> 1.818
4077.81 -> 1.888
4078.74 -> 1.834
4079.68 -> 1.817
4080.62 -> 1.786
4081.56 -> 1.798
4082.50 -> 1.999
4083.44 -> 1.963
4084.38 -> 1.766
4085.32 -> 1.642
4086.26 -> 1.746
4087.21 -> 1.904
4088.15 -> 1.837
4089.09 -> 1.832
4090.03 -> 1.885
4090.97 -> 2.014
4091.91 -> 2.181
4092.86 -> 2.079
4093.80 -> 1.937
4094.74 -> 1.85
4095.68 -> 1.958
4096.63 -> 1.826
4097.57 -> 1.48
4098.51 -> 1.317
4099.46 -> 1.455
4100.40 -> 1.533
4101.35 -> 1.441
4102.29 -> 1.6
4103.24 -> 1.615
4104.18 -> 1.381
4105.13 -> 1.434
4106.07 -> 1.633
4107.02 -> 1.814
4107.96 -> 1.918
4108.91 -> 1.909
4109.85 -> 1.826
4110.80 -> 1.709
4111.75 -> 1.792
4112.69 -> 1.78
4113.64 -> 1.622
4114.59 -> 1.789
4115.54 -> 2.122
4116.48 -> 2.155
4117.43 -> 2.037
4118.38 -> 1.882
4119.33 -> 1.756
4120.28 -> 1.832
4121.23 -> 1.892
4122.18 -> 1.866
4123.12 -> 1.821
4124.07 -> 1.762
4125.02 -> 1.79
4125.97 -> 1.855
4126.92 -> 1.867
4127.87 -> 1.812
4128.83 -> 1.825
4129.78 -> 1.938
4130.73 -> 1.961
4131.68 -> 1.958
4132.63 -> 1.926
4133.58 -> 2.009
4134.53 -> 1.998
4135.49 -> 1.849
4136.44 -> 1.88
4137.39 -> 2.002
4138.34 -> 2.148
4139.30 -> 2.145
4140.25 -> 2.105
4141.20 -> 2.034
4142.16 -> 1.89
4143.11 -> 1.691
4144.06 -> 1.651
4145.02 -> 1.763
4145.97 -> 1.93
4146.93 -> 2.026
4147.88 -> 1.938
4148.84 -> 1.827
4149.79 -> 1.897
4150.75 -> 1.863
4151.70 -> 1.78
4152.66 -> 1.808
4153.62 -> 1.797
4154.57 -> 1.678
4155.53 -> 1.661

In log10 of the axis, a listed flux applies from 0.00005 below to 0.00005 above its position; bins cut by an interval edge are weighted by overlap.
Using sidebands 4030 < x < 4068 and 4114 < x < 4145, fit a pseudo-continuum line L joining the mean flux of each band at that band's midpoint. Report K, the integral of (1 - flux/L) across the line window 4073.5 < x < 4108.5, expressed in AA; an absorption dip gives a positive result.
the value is 2.70 AA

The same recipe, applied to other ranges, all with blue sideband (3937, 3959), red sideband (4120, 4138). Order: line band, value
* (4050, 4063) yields -0.8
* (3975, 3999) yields -1.1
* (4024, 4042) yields -3.3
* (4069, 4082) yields -0.5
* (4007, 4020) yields -2.4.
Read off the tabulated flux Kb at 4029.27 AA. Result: 2.216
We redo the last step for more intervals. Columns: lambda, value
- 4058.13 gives 1.995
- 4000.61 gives 1.94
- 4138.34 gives 2.148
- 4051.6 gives 1.591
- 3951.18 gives 1.756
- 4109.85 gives 1.826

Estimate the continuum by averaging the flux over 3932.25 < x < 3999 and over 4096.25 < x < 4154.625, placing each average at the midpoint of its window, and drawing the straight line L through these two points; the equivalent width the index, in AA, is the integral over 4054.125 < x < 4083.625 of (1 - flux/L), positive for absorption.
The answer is -3.66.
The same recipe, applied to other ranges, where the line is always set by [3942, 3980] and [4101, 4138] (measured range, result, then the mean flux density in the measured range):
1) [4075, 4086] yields -0.50 AA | 1.81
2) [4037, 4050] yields -2.27 AA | 1.92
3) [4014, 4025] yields -2.89 AA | 1.99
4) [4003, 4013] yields -2.55 AA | 1.94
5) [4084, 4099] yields -0.64 AA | 1.83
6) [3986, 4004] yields -4.17 AA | 1.86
